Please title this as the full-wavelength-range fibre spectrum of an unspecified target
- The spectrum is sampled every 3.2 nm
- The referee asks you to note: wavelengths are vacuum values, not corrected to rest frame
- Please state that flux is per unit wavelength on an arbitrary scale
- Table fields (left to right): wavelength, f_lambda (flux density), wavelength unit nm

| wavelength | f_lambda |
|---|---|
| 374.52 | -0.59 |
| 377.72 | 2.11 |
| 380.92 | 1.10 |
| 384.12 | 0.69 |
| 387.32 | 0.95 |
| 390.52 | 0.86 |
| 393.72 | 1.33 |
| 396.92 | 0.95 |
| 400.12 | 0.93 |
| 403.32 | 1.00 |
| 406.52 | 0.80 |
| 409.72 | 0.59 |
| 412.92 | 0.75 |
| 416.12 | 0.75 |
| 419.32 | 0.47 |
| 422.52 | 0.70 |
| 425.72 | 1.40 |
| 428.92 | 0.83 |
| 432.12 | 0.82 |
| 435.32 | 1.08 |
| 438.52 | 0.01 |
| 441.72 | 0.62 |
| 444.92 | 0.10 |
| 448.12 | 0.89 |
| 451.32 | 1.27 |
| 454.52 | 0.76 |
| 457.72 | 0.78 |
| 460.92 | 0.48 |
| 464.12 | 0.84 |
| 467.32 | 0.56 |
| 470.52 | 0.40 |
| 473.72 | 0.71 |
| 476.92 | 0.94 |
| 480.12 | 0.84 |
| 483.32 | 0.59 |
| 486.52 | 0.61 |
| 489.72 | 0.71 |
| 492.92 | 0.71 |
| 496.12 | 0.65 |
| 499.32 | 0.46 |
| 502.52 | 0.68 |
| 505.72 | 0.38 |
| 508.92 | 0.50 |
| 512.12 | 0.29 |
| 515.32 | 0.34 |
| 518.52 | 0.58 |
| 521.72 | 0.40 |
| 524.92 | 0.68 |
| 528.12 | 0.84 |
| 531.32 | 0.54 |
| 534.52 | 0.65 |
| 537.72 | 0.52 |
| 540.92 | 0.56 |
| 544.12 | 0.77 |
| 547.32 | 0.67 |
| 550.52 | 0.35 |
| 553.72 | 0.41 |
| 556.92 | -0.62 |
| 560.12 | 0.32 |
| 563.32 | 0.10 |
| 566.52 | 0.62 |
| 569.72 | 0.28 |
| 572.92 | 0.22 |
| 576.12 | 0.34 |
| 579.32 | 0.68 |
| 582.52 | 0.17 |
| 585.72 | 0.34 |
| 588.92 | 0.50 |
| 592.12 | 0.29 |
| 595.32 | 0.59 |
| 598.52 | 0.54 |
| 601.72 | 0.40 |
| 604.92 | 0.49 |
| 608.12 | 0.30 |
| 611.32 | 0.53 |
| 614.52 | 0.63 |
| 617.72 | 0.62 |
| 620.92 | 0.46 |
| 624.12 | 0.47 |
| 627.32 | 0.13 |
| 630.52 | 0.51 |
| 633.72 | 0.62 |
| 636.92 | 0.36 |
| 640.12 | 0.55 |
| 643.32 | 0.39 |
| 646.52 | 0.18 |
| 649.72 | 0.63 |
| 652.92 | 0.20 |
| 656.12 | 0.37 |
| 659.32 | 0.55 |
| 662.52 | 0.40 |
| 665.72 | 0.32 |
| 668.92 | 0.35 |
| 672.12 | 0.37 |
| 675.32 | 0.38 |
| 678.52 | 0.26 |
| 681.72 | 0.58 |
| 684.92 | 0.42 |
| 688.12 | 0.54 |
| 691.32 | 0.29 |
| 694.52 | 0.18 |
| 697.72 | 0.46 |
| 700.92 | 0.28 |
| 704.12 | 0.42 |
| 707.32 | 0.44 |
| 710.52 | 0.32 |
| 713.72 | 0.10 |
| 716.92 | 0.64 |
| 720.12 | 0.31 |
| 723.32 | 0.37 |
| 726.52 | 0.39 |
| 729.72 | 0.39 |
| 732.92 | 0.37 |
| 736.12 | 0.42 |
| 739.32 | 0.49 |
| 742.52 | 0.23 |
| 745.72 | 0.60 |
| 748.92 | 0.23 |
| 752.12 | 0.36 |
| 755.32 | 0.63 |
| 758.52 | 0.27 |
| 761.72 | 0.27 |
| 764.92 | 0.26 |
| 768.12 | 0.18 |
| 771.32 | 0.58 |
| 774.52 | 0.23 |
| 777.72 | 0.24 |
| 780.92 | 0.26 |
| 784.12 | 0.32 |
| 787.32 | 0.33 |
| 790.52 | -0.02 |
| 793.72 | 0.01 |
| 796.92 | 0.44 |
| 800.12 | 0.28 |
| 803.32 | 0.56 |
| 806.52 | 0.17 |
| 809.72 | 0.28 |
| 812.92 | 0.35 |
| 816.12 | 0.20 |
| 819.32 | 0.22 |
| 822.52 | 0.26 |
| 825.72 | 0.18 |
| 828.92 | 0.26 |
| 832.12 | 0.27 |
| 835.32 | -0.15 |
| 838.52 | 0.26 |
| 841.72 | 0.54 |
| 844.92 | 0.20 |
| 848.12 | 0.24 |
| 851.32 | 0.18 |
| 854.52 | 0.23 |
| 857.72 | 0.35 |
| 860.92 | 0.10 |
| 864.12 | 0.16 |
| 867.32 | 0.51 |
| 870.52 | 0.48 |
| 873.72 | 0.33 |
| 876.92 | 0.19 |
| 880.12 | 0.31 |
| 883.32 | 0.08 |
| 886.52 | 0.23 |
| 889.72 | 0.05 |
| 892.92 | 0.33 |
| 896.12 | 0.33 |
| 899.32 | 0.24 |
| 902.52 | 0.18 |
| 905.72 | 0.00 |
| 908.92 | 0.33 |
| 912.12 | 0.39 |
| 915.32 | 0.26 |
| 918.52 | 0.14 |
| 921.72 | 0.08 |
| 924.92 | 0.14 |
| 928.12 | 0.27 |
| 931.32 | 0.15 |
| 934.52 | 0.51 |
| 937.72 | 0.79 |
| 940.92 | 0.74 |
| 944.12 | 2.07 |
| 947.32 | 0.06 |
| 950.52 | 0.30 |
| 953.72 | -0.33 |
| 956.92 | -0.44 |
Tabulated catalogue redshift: 1.52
